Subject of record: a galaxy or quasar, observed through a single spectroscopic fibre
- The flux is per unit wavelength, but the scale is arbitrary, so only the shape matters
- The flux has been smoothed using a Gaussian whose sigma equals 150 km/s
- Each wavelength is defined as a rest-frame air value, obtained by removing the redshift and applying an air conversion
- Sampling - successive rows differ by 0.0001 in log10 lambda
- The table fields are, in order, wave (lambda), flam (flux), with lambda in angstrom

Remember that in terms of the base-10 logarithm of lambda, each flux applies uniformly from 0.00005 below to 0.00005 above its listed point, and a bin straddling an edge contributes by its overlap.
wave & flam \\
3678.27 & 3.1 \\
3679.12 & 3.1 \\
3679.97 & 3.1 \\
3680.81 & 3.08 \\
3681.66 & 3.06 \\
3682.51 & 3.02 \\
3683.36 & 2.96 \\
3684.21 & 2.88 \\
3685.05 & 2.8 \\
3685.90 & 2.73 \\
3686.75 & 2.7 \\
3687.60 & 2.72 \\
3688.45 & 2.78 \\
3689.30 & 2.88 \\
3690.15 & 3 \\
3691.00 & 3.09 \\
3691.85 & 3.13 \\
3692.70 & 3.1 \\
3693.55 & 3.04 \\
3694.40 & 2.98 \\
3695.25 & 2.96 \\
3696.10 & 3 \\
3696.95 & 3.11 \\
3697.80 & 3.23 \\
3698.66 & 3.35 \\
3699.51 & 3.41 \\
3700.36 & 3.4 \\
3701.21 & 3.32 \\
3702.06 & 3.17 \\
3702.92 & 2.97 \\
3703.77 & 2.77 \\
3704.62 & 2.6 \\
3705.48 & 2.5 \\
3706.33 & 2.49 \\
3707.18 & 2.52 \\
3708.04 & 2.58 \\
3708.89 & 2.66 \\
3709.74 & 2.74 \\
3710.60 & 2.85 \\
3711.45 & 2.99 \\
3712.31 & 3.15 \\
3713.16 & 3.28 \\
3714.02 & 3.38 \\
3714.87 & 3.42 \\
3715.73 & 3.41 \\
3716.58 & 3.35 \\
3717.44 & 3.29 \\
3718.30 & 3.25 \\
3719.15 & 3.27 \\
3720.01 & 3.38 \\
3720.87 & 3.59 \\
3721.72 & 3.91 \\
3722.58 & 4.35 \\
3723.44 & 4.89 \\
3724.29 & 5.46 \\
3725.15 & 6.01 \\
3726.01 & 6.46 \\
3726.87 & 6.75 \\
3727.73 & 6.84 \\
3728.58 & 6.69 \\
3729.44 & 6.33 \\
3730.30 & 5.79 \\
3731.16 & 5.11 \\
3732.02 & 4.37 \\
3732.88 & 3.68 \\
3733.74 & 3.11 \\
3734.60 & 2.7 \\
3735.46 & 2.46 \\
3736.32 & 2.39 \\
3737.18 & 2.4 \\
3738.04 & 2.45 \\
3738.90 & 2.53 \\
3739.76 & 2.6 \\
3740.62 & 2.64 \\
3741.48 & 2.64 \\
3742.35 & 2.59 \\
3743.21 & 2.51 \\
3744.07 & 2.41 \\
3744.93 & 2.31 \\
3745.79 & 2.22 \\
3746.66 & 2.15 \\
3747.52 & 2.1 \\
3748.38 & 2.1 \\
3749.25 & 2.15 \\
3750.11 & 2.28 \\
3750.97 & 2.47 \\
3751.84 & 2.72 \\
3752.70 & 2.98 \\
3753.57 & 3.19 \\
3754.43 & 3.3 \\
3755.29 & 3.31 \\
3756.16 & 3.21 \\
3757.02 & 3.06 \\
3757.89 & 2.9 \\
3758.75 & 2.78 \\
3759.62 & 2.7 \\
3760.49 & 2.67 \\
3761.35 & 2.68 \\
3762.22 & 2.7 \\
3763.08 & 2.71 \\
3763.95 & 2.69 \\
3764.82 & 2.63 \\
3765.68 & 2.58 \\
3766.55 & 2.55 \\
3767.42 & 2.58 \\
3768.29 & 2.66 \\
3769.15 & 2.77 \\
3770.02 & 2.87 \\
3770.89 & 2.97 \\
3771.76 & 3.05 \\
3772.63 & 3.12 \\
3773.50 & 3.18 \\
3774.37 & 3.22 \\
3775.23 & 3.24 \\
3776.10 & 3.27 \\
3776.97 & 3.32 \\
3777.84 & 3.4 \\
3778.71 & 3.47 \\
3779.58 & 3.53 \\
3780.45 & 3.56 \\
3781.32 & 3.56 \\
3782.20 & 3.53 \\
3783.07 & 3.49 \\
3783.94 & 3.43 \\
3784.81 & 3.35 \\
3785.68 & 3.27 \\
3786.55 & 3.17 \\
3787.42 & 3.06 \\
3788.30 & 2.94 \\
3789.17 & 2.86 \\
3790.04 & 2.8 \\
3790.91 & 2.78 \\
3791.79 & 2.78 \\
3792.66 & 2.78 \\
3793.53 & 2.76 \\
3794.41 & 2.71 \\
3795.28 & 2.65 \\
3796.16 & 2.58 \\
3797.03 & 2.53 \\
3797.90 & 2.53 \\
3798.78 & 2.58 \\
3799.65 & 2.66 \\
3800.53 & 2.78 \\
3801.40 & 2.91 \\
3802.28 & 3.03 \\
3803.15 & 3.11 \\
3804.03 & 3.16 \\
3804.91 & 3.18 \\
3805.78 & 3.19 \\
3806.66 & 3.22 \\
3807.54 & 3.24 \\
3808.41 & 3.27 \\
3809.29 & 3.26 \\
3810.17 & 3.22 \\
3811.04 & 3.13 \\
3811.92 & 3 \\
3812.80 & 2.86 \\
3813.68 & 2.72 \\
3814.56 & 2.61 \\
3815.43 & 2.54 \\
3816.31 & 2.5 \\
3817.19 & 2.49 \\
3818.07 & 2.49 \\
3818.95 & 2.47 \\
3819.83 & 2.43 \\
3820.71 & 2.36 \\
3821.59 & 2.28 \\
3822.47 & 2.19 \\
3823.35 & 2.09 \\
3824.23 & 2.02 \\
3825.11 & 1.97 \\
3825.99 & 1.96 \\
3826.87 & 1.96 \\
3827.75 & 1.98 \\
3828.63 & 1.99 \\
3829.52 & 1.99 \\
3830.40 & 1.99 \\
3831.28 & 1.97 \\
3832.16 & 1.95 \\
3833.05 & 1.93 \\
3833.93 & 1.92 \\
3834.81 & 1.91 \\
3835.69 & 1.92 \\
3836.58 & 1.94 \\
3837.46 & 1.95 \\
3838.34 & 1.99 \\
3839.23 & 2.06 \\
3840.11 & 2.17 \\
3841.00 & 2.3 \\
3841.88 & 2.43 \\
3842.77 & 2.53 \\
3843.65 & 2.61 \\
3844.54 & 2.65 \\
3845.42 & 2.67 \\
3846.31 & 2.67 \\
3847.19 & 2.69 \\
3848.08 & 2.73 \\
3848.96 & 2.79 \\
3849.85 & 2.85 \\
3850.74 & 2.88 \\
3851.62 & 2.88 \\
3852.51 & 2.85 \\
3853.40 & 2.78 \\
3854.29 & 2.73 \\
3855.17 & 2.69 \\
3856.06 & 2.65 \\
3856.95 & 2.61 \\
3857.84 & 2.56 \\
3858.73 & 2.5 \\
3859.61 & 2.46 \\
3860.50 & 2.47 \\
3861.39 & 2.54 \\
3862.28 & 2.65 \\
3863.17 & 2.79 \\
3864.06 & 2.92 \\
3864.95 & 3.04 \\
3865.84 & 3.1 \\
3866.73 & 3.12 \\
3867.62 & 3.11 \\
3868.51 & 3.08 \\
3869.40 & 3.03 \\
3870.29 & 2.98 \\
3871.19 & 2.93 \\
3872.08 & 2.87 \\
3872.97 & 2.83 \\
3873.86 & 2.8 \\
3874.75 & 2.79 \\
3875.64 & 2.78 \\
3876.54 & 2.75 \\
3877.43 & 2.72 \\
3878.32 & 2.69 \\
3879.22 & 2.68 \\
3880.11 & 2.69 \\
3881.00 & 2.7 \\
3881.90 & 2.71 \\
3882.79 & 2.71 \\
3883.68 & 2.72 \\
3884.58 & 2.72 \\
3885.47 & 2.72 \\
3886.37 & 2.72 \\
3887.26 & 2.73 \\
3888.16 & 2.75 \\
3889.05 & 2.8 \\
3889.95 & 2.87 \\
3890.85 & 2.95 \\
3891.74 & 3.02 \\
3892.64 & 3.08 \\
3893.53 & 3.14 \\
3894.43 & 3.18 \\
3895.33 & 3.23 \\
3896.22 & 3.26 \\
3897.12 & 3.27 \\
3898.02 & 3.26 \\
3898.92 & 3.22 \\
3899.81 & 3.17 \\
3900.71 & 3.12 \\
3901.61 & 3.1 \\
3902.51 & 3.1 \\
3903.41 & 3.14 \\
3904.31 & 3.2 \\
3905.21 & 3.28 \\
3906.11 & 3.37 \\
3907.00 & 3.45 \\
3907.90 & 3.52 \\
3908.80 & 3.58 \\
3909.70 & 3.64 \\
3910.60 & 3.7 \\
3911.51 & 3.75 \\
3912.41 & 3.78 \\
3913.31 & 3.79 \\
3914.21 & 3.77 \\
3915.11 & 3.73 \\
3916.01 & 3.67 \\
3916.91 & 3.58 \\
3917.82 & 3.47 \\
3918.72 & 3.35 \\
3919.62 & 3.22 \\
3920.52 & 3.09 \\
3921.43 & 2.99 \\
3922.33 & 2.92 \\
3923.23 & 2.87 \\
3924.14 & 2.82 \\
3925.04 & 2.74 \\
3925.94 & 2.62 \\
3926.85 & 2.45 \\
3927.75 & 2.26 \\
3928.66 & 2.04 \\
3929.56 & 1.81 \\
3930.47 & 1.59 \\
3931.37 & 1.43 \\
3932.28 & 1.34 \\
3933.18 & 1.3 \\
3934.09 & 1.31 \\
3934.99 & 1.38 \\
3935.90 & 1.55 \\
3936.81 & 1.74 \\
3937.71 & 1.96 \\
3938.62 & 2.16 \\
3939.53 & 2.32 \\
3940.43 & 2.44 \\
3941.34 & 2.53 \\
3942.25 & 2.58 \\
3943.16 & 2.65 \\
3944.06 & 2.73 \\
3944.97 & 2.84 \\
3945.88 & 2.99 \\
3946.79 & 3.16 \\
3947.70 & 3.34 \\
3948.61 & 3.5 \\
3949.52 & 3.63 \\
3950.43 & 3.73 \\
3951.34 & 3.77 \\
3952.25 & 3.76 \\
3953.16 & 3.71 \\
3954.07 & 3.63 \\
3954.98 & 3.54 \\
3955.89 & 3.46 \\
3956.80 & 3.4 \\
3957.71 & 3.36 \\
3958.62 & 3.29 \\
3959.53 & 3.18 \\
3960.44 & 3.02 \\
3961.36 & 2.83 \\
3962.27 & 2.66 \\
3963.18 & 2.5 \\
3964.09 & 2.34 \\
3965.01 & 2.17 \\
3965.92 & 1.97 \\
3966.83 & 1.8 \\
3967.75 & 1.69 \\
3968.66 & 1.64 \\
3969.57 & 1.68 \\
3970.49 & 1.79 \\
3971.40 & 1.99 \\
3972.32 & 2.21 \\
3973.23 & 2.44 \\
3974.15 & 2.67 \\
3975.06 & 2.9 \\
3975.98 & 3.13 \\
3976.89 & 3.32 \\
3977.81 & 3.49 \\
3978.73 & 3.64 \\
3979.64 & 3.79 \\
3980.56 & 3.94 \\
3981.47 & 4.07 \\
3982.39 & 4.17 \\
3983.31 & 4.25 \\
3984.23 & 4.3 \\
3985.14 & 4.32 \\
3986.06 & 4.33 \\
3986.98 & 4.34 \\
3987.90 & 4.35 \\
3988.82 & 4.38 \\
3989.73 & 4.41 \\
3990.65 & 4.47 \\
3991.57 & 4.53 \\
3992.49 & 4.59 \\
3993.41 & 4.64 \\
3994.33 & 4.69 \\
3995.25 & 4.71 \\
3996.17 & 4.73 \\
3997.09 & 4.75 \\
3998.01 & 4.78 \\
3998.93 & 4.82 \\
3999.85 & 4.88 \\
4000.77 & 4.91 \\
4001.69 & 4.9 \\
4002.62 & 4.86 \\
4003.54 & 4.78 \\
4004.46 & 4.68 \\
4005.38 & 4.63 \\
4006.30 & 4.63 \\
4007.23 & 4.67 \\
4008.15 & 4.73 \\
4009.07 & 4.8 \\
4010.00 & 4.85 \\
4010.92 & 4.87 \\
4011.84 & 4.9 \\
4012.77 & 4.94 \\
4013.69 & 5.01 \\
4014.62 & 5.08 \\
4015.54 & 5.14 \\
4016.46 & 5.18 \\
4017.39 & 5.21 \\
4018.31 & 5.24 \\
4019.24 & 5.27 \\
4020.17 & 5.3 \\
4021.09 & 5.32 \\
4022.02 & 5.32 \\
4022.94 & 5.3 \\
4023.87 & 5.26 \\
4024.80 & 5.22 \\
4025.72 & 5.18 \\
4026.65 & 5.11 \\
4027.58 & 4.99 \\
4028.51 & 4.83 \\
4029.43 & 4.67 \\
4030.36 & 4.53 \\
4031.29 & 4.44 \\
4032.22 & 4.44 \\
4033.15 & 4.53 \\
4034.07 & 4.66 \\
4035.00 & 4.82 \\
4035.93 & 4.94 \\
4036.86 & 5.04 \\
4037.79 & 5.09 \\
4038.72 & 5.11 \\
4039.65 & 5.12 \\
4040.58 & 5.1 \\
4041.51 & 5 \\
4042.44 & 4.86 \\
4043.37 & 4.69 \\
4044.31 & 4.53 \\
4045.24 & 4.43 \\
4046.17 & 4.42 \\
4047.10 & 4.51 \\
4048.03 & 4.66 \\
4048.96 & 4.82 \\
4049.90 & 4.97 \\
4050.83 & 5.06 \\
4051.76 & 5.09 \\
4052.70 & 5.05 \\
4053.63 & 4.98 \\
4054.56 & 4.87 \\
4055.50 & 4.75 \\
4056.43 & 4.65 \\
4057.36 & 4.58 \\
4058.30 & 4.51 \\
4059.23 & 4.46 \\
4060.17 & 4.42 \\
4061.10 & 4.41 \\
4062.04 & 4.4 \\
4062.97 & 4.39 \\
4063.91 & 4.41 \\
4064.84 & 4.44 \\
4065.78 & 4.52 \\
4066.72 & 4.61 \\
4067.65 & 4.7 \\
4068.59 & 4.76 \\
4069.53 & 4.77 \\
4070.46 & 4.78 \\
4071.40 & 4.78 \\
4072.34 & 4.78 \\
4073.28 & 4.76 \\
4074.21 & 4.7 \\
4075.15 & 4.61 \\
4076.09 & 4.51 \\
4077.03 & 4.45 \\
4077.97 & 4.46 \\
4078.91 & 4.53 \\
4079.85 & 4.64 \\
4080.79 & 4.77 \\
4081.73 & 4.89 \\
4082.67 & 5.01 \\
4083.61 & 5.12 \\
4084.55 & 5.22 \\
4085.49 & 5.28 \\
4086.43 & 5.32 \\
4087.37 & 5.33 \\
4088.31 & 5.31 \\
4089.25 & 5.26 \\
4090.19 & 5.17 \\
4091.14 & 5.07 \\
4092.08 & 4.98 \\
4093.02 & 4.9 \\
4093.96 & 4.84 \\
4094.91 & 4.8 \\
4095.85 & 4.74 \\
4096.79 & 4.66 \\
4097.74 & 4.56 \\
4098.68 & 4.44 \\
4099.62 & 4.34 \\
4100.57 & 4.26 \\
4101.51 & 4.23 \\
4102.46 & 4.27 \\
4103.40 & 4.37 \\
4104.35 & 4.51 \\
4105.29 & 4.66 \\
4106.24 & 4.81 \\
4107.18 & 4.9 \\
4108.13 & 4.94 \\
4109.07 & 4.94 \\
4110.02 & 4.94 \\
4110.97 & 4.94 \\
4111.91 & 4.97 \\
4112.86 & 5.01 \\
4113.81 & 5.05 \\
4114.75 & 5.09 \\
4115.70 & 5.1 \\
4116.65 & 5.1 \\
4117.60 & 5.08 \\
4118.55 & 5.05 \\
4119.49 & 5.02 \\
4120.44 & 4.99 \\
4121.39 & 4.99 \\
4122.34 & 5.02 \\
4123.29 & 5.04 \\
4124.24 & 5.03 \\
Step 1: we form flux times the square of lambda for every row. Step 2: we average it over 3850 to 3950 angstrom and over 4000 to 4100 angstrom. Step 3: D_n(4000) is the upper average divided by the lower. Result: 1.84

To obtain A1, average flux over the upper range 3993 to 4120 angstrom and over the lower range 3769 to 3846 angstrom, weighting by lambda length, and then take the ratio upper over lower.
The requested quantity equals 1.78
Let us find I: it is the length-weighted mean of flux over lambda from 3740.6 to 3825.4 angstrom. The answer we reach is 2.83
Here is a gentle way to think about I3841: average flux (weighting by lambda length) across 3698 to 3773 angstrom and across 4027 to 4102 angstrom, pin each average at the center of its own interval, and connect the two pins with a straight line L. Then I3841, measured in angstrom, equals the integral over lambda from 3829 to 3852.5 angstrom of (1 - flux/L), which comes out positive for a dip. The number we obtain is 8.8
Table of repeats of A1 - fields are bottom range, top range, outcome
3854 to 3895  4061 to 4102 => 1.69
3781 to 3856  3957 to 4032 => 1.56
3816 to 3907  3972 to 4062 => 1.74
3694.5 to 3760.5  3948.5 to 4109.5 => 1.32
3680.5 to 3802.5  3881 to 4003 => 1.01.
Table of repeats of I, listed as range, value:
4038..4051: 4.8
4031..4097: 4.79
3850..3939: 2.83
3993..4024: 4.93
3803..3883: 2.6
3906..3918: 3.64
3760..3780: 2.95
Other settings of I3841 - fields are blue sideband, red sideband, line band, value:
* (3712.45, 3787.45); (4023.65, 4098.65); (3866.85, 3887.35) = 5.8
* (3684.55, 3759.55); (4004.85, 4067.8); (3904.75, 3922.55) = 3.1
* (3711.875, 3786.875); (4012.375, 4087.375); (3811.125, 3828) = 5.9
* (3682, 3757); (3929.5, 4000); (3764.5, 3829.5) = 8.1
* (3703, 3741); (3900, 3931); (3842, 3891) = 7.6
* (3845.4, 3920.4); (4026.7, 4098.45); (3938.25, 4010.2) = 6.7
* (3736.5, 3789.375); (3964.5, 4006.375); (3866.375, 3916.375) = 4.4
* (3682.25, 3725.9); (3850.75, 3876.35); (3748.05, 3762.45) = 1.5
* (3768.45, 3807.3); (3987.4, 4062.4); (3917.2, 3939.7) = 10.0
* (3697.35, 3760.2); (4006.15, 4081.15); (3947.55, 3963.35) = 3.7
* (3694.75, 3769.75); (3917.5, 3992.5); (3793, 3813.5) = 1.4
